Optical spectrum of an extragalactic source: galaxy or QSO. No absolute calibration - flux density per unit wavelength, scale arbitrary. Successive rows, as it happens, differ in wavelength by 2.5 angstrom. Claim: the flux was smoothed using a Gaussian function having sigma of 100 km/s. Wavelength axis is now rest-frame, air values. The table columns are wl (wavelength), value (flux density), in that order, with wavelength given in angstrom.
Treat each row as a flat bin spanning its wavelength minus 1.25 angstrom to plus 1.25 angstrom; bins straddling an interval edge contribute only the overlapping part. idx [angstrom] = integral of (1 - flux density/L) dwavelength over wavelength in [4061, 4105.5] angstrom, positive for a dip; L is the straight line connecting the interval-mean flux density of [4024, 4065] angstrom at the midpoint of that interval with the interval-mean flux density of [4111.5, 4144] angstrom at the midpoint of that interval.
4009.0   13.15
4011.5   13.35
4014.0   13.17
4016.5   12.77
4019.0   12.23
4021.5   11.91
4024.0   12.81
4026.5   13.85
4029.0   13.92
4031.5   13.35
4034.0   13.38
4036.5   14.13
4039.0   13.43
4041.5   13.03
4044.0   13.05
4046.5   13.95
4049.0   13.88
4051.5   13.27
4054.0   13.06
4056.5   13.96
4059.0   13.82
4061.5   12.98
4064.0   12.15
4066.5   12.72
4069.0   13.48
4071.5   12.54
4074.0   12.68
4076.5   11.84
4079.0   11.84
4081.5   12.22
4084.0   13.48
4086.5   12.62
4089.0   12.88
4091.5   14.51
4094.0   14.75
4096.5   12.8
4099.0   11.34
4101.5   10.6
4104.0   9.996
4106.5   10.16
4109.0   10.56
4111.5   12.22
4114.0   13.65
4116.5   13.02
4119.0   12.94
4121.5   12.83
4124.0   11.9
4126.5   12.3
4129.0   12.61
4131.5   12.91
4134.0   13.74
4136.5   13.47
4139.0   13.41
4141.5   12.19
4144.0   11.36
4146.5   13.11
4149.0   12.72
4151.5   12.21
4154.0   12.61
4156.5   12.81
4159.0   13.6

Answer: 2.2 angstrom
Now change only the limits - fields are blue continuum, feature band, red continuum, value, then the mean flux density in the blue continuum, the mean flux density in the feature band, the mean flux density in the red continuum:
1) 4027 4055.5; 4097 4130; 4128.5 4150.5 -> 2.9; 13.5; 11.9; 12.8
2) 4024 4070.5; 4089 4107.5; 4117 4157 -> 1.3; 13.4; 12.1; 12.7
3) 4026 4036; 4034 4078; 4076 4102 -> 0.2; 13.6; 13.2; 12.7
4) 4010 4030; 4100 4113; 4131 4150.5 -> 2.1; 13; 10.8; 12.9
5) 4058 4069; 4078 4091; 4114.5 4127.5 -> 0.1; 13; 12.7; 12.7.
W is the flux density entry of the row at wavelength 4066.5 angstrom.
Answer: 12.72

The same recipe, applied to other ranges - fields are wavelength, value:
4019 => 12.23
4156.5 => 12.81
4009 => 13.15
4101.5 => 10.6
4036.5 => 14.13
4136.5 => 13.47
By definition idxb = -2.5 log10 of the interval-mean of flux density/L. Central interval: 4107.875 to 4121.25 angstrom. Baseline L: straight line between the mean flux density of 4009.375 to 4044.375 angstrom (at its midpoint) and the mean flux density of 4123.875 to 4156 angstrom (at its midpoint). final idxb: 0.02 mag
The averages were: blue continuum 13.2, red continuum 12.7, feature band 12.5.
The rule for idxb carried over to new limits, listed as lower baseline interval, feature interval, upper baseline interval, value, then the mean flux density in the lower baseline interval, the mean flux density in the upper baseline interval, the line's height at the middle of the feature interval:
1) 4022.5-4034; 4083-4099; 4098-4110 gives -0.208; 13.4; 10.5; 11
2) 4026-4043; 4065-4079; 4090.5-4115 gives 0.012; 13.6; 12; 12.7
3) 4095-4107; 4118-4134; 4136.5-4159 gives -0.064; 11.1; 12.7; 11.9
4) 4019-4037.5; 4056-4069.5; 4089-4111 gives -0.044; 13.3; 11.9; 12.6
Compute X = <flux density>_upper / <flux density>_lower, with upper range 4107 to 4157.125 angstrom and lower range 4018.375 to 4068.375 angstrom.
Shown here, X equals 0.9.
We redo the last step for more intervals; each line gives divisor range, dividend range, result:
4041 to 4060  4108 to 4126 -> 0.92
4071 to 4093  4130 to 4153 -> 1.00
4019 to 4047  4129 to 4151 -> 0.97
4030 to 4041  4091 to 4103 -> 0.93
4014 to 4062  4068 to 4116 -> 0.93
